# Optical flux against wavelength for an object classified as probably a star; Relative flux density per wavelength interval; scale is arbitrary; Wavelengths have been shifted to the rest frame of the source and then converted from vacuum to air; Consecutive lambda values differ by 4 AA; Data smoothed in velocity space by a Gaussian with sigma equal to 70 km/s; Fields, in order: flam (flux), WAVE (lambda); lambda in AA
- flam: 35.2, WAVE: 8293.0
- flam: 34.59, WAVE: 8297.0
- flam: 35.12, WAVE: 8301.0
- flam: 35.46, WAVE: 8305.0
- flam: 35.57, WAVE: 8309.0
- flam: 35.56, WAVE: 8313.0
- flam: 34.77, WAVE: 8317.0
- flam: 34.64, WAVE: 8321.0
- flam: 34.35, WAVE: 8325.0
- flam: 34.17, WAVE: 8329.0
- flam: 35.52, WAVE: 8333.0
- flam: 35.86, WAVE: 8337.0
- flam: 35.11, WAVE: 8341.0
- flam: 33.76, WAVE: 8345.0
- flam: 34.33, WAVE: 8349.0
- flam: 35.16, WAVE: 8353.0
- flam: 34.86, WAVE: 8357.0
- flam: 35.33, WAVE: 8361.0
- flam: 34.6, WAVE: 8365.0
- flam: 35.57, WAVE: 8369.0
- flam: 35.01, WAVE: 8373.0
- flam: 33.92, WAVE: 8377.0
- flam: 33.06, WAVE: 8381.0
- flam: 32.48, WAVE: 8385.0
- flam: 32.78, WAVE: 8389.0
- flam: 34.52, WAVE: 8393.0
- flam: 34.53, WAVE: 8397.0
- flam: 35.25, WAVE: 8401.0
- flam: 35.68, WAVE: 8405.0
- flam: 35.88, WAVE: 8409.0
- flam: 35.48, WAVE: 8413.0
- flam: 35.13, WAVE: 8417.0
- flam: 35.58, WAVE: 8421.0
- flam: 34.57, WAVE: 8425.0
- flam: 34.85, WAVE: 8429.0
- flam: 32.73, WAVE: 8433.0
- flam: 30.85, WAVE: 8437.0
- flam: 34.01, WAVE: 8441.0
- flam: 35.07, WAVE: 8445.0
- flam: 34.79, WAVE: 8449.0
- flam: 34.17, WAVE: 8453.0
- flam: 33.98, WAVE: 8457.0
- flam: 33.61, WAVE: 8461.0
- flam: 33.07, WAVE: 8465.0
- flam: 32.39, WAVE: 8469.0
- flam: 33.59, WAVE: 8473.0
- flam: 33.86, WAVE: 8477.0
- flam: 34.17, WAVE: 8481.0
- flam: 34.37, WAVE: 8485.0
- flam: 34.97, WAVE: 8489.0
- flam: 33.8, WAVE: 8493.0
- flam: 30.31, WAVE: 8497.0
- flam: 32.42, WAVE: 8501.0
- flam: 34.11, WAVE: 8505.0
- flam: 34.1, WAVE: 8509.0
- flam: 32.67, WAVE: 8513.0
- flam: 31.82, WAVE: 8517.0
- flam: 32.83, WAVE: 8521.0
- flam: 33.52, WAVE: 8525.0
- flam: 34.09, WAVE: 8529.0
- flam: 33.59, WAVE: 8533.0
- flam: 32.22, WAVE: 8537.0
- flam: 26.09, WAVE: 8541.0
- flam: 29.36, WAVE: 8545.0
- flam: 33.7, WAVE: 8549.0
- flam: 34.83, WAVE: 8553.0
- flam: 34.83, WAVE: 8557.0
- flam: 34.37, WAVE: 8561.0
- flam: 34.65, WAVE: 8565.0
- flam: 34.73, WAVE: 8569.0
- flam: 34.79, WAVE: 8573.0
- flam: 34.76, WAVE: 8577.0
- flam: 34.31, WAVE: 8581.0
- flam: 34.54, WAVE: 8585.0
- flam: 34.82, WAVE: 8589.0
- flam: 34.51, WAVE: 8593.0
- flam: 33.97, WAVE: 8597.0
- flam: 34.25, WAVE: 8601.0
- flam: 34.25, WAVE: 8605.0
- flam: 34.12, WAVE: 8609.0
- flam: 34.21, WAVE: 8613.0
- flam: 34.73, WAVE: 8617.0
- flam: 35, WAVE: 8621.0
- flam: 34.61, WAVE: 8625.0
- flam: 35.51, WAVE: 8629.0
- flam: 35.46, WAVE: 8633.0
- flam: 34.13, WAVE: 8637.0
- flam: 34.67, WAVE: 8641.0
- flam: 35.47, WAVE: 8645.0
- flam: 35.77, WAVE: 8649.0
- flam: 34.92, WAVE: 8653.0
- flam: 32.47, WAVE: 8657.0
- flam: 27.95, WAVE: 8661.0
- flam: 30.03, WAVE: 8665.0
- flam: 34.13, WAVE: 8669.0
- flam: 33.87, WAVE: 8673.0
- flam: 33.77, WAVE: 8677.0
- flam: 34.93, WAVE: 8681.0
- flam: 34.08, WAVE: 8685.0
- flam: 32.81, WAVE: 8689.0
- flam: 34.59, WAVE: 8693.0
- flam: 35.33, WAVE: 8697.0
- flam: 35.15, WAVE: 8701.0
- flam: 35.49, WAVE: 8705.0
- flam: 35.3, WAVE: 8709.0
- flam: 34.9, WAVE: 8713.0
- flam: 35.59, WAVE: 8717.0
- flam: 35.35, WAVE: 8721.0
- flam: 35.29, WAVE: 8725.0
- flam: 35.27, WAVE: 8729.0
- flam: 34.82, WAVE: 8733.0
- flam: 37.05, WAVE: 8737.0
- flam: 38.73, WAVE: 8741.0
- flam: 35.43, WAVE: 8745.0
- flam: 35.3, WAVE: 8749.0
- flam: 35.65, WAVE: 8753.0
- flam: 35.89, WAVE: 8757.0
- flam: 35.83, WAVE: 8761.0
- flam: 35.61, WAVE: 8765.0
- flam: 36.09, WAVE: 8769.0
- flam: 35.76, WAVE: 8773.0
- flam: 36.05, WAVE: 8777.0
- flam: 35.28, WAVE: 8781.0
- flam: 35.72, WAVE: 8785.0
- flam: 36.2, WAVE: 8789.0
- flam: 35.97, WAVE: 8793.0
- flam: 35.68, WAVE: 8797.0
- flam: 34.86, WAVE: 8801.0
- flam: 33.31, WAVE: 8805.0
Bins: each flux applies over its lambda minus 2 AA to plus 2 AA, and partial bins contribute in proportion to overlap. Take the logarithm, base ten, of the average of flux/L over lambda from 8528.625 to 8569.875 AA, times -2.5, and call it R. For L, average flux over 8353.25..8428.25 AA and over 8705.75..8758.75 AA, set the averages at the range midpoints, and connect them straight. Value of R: 0.07 mag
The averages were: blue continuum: 34.7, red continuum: 35.7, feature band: 32.9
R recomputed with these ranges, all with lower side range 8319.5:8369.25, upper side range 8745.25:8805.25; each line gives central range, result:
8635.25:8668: 0.069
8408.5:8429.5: -0.008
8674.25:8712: 0.027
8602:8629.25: 0.024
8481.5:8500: 0.055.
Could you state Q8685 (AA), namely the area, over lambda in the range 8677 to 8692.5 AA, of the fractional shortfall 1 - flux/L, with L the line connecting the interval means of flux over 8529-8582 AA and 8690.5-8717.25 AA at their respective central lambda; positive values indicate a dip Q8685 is 0.4 AA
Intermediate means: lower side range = 33.3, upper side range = 35.1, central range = 34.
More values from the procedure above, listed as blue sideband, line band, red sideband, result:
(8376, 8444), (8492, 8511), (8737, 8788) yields 1.0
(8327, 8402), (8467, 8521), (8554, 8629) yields 2.0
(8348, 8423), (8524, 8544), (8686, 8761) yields 1.9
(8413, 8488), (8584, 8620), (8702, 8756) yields 0.5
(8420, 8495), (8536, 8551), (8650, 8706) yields 1.6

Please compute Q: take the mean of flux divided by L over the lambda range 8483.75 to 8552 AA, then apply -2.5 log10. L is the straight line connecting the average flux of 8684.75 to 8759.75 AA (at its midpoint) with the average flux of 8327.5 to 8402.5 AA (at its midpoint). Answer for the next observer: 0.07 mag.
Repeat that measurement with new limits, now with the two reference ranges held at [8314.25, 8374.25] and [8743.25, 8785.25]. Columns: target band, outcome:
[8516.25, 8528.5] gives 0.07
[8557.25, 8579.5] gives 0.02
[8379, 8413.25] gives 0.02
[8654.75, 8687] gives 0.09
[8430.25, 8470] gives 0.05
